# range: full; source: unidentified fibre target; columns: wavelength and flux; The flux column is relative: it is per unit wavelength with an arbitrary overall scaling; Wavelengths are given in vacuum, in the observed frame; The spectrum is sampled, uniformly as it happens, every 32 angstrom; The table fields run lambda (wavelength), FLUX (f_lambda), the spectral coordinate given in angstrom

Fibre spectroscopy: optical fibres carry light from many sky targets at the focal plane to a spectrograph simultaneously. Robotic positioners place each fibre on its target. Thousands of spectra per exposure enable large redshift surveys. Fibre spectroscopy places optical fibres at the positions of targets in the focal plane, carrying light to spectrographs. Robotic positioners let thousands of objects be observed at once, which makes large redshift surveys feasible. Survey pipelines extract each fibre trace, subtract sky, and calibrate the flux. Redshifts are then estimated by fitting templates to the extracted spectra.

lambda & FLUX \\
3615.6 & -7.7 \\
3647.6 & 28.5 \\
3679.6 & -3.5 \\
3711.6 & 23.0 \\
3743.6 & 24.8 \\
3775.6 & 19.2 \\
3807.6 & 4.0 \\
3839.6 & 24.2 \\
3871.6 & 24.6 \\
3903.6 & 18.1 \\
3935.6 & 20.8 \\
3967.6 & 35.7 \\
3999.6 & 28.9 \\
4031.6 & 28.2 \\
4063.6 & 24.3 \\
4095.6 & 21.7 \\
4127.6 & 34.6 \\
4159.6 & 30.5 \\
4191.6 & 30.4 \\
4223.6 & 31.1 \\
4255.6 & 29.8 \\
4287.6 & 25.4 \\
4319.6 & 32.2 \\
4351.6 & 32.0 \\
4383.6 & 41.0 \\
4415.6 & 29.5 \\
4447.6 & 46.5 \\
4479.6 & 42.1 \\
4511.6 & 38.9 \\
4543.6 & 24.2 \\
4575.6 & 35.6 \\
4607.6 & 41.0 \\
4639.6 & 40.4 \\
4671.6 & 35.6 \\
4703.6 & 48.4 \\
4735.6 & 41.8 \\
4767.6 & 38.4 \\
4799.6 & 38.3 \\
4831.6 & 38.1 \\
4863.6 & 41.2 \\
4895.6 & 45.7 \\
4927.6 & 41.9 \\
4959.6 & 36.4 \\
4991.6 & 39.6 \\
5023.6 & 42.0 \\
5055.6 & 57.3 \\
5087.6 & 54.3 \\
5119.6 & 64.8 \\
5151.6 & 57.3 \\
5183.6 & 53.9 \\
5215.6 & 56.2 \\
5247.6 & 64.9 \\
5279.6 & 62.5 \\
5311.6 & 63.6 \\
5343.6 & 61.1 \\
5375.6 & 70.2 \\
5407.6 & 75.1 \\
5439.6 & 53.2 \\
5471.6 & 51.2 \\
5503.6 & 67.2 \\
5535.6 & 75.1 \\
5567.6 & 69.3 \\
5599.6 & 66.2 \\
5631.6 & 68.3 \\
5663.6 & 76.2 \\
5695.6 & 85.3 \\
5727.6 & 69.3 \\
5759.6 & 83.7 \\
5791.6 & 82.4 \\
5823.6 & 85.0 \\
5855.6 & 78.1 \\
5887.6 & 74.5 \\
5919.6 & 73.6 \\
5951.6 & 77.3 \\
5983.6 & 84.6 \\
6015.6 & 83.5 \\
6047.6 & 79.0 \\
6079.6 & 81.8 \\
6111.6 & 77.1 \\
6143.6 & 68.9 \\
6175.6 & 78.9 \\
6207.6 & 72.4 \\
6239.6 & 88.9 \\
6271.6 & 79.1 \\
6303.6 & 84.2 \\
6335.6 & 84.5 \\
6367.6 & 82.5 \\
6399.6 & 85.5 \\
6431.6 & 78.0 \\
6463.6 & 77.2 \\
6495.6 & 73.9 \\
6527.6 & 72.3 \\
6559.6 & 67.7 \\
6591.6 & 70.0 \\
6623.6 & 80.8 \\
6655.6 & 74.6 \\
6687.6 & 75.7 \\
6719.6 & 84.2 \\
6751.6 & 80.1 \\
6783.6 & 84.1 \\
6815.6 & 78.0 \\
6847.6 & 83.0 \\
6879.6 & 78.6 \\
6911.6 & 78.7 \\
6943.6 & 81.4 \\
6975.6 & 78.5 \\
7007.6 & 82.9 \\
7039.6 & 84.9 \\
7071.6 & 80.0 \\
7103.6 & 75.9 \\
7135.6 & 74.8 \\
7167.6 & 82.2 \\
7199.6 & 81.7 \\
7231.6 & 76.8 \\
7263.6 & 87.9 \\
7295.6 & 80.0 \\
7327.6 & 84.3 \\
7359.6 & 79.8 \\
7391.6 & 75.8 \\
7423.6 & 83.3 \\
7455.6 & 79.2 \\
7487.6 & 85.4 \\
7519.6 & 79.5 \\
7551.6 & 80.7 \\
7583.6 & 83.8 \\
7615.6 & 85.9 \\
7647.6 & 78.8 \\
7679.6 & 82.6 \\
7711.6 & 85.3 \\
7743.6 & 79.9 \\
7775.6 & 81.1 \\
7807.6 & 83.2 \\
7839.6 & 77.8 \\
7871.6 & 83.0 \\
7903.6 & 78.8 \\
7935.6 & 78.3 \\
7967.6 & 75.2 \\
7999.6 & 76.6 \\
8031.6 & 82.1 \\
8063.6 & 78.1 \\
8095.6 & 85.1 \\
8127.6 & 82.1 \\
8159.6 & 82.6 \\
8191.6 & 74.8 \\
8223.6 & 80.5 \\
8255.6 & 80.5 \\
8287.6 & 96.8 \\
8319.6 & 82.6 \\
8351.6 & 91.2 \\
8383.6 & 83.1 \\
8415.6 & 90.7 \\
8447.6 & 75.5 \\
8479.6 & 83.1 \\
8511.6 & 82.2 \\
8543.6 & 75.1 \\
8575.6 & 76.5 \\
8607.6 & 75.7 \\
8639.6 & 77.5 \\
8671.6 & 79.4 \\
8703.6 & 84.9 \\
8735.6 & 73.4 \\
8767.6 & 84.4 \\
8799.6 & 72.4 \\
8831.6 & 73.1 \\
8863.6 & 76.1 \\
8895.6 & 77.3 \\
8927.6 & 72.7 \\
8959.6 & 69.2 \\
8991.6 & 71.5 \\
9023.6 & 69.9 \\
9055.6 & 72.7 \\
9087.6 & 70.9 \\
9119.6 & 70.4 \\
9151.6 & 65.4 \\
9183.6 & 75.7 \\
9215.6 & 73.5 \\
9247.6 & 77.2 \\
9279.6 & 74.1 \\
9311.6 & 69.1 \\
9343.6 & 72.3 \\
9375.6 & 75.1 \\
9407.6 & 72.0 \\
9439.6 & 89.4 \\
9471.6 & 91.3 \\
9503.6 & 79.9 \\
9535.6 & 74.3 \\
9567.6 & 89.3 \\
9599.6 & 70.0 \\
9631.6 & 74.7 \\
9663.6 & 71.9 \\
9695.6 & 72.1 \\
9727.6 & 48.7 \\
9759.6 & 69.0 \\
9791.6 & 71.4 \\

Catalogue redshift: 0.263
